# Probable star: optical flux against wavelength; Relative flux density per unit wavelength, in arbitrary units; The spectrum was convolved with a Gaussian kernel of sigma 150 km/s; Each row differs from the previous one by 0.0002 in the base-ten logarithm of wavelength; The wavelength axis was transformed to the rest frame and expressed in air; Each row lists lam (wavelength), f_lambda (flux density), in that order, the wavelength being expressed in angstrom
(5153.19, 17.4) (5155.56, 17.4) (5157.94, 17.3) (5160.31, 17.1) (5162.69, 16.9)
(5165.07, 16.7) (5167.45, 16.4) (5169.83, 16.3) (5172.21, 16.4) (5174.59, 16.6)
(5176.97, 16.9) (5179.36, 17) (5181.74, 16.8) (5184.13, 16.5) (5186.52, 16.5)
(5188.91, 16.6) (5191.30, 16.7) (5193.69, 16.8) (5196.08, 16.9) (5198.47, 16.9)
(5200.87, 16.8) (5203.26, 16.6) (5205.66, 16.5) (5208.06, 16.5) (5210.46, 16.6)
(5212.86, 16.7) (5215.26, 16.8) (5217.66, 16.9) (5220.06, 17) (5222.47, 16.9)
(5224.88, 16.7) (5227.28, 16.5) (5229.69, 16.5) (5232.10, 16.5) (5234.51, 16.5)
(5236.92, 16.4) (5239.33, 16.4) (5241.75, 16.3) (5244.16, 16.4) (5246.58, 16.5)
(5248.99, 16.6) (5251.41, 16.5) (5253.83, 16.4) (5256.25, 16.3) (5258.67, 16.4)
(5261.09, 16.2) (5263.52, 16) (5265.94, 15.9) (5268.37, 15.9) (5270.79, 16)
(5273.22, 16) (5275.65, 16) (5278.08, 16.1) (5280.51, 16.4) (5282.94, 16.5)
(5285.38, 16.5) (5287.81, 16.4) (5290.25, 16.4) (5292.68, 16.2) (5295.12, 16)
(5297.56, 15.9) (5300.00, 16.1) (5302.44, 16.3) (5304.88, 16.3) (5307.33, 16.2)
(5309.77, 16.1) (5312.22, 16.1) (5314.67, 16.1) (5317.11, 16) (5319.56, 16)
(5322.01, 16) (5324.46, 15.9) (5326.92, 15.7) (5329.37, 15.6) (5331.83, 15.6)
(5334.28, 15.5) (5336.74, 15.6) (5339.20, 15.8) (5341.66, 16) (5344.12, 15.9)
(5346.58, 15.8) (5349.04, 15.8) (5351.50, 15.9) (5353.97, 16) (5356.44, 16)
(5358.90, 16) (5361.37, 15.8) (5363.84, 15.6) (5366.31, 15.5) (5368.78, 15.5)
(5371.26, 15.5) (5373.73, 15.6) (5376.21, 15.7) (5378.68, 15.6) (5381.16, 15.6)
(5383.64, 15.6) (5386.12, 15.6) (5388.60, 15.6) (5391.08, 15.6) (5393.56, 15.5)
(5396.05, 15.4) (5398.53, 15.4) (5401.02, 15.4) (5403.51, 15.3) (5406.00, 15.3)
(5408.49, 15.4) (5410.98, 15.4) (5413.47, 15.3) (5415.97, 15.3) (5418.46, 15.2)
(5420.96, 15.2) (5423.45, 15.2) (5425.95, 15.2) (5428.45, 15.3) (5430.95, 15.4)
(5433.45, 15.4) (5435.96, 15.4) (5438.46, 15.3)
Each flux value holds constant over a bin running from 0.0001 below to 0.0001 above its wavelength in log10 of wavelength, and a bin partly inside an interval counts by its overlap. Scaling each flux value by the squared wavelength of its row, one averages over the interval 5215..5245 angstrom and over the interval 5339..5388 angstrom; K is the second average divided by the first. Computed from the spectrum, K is 1.00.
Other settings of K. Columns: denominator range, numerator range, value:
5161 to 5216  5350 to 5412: 1.01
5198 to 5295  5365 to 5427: 0.99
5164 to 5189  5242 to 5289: 1.01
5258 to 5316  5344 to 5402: 1.00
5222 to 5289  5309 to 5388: 1.00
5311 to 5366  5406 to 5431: 0.99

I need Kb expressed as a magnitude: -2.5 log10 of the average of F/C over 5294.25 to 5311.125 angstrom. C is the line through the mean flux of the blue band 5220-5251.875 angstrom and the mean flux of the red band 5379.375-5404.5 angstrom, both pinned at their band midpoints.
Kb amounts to 0.00 mag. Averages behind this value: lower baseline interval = 16.5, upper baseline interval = 15.5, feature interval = 16.1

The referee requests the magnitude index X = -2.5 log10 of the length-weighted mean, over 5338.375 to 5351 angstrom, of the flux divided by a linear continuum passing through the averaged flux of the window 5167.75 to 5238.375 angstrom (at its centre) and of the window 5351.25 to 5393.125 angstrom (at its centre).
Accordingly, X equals 0.00 mag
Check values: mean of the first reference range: 16.7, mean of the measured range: 15.9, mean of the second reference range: 15.7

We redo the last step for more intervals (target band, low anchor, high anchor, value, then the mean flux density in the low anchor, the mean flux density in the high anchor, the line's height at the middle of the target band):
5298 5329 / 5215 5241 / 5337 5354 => 0.00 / 16.6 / 15.9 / 16.1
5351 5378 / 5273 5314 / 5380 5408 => 0.00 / 16.2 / 15.5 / 15.7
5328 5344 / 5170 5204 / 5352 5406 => 0.01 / 16.7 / 15.6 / 15.9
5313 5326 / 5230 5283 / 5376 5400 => 0.00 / 16.3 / 15.6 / 15.9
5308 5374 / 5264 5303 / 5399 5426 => 0.00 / 16.2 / 15.3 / 15.8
